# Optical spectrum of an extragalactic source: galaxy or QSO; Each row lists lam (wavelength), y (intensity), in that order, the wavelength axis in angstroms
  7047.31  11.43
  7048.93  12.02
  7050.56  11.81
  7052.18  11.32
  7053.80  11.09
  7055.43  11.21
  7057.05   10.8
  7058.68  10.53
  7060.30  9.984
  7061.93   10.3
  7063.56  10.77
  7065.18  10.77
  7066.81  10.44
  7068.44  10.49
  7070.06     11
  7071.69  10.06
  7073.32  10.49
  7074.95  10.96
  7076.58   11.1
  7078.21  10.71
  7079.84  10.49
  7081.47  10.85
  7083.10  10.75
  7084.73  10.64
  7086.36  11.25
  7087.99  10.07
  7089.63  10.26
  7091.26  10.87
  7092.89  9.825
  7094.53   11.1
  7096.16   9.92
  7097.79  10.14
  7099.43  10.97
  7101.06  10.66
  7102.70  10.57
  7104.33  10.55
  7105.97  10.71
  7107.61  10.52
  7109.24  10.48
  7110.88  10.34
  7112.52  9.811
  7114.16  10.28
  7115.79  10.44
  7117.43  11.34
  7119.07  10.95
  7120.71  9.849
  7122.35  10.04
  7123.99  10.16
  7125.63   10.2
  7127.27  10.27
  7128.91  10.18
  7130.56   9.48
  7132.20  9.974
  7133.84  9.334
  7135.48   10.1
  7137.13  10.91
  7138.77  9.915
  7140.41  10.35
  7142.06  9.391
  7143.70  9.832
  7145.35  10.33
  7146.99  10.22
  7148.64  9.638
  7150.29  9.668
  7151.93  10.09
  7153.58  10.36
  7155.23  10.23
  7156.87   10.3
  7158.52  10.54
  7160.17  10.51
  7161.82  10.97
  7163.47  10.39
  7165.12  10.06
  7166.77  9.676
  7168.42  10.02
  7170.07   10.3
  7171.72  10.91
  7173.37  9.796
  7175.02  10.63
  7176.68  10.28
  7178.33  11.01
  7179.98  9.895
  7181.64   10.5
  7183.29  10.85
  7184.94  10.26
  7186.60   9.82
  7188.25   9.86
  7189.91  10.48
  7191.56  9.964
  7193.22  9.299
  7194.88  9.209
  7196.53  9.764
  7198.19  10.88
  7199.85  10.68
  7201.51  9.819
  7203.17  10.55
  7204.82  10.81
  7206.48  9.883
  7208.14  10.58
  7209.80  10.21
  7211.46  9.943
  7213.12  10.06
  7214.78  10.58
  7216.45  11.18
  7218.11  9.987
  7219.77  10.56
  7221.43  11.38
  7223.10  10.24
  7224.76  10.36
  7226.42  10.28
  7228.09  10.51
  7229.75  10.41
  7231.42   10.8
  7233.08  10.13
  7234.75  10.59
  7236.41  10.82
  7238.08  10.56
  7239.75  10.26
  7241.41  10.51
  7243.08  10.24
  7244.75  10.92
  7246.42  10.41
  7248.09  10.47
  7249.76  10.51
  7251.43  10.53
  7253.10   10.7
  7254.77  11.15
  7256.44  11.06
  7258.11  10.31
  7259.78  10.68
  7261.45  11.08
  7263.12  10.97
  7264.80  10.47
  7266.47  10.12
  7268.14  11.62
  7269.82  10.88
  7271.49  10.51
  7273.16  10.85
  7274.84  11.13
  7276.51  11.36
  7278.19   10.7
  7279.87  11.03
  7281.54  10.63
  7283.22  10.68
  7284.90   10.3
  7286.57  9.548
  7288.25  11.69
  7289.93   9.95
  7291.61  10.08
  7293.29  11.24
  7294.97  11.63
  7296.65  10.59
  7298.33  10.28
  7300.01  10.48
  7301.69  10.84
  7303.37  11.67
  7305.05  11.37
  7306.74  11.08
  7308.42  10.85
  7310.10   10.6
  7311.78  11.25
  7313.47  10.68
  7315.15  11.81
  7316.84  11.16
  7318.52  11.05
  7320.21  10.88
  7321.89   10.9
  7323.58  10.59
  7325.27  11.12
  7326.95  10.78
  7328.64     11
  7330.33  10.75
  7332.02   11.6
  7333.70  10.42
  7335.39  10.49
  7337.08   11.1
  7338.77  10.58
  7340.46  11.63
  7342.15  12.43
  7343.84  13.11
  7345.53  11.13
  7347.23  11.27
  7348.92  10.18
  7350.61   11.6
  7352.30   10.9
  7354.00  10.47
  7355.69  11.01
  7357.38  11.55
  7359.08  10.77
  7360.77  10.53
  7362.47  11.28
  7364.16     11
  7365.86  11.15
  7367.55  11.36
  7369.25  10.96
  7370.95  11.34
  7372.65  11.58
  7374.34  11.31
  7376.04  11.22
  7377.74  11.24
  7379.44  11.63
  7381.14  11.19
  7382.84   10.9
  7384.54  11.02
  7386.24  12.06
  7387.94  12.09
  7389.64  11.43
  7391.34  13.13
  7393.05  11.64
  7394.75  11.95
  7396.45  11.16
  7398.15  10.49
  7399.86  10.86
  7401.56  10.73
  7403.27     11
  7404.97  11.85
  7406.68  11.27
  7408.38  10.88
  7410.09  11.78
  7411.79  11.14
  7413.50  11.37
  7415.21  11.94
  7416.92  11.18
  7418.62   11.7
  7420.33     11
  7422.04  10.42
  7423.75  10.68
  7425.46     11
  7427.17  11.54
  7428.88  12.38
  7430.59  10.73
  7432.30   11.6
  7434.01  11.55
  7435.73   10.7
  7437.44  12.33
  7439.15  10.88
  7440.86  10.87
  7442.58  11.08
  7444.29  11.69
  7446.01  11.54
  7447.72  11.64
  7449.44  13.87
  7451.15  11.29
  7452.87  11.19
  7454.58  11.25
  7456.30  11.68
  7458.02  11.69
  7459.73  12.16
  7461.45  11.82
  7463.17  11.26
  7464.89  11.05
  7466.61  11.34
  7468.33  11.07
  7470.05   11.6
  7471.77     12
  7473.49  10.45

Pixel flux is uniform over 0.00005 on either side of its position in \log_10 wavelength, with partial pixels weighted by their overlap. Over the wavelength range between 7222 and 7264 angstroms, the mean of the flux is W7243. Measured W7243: 10.6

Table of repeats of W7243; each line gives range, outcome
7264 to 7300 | 10.7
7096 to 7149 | 10.2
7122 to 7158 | 10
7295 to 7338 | 10.9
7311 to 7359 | 11.1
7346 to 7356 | 10.9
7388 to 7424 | 11.3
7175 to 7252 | 10.4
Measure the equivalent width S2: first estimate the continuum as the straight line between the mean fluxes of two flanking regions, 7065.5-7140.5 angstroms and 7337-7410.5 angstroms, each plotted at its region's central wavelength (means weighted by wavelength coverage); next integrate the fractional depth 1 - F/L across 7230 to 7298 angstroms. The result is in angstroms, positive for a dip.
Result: 1.7 angstroms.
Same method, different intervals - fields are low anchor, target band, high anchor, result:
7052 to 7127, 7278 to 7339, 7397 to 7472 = 1.3 angstroms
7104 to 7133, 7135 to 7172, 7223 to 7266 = 0.7 angstroms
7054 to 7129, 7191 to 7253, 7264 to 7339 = 2.0 angstroms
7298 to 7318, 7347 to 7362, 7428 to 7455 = 0.4 angstroms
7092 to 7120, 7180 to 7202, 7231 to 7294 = 1.0 angstroms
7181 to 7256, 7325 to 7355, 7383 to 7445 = -0.4 angstroms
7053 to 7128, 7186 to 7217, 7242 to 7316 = 1.5 angstroms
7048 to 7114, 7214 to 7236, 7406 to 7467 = 0.9 angstroms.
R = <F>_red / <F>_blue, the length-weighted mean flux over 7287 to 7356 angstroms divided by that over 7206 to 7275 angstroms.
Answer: 1.04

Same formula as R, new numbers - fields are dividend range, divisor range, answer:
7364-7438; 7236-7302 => 1.06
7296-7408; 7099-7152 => 1.09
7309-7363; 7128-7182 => 1.09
